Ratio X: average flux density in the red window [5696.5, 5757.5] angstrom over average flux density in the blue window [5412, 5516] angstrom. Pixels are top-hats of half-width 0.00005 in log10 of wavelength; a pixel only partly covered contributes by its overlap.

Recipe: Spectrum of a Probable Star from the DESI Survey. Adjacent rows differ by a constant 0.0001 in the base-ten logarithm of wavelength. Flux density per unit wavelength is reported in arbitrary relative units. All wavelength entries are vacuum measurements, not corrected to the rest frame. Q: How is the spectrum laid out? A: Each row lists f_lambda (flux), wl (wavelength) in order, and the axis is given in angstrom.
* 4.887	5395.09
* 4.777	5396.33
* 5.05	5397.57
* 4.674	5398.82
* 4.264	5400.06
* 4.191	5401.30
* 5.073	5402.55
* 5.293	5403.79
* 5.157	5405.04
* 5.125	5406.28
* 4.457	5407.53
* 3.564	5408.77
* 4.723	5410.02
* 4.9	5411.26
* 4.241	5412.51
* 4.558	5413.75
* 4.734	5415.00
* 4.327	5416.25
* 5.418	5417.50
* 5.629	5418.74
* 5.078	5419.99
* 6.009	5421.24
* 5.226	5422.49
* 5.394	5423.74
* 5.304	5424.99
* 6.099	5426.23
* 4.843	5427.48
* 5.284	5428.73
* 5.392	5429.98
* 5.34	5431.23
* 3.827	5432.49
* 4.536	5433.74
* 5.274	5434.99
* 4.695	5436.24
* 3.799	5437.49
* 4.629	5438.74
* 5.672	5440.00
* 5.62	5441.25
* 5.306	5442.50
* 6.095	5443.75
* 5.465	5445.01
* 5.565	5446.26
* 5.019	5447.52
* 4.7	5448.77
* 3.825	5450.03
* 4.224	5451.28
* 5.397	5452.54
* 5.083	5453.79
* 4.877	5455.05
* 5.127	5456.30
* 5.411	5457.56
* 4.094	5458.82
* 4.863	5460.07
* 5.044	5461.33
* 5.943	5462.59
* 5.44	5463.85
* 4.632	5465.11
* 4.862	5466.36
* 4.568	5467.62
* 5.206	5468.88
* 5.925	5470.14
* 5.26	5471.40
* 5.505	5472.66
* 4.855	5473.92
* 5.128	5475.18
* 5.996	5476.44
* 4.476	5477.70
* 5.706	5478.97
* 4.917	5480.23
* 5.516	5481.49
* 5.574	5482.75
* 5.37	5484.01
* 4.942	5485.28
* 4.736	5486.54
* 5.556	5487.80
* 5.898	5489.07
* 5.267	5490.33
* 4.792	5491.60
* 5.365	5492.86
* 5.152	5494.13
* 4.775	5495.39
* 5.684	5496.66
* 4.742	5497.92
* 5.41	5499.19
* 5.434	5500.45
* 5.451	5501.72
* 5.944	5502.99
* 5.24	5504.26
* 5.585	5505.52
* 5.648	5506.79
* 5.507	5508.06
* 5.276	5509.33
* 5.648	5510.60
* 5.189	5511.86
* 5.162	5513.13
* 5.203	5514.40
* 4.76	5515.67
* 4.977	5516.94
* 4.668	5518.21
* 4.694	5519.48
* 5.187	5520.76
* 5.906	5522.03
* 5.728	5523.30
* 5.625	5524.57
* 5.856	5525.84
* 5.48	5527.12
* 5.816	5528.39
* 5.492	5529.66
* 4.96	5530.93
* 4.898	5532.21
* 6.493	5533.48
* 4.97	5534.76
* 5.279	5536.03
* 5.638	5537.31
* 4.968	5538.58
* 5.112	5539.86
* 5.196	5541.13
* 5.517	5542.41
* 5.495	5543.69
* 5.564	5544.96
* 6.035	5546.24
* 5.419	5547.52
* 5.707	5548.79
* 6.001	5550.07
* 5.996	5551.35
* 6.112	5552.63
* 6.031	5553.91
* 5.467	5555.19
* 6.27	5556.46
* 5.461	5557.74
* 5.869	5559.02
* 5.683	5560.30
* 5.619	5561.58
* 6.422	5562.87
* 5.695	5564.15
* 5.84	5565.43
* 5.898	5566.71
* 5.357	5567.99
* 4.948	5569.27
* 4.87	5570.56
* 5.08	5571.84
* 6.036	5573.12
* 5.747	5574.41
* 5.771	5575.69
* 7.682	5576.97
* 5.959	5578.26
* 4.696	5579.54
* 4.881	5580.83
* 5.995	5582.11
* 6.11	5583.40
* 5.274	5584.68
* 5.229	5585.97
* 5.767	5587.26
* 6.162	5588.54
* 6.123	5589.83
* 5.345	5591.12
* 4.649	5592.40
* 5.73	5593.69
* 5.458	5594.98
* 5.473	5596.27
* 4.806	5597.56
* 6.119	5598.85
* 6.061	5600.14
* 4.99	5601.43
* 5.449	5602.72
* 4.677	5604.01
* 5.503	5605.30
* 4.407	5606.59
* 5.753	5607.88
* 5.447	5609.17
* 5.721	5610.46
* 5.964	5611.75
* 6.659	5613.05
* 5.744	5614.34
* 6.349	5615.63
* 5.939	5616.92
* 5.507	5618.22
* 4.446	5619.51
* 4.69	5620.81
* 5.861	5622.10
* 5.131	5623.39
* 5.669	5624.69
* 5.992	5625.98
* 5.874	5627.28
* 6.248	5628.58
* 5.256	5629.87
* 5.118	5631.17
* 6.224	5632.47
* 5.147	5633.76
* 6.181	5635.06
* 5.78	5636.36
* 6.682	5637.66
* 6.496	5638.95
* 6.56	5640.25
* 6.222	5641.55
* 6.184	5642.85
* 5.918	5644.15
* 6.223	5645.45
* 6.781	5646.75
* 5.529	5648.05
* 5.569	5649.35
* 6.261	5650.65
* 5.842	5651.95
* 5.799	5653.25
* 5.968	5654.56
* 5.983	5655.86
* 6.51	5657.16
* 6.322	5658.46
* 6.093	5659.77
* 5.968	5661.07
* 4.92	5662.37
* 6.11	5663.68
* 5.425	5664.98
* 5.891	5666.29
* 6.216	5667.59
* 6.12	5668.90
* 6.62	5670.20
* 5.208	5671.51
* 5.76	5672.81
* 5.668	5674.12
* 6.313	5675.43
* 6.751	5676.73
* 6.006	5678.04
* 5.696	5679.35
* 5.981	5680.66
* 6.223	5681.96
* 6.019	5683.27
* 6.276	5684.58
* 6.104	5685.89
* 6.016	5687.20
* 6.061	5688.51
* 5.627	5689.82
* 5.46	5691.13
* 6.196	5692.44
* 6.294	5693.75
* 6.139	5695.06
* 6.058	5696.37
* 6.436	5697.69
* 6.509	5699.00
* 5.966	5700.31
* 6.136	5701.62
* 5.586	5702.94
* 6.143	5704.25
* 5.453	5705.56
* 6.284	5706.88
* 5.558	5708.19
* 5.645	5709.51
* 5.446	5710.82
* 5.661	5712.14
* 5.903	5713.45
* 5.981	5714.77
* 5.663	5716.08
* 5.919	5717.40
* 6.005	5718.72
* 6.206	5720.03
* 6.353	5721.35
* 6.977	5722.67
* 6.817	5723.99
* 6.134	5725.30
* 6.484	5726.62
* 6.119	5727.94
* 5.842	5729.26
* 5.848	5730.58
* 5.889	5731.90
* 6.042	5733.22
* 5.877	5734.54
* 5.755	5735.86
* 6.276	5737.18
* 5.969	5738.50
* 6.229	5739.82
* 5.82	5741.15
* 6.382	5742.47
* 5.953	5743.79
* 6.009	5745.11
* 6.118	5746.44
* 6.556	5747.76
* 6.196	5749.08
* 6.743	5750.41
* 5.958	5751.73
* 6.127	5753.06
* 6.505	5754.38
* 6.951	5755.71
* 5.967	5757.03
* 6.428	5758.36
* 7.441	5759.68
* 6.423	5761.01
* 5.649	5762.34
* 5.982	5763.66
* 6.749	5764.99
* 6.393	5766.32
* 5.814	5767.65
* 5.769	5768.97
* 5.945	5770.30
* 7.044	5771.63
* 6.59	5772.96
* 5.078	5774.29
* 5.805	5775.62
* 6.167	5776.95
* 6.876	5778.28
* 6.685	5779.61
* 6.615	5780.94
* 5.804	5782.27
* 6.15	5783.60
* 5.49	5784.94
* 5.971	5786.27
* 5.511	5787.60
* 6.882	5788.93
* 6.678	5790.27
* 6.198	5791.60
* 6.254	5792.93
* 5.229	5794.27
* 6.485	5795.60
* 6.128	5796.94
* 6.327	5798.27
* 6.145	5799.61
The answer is 1.2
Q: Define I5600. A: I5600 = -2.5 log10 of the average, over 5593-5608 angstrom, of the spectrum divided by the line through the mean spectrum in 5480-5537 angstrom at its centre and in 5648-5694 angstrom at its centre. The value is 0.07 mag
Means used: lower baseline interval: 5.33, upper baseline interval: 5.97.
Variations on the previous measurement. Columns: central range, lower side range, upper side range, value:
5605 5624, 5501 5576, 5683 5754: 0.04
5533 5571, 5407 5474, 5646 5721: -0.03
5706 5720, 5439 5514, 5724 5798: 0.04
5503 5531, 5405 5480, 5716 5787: -0.01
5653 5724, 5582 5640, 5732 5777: -0.01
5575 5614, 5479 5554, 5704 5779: 0.01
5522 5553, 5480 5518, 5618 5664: -0.02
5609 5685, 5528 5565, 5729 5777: 0.00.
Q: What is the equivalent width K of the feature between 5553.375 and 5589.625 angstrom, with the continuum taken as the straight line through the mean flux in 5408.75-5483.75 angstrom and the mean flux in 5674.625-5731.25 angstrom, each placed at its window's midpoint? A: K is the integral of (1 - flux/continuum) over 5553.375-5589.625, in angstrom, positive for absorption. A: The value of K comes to -1.0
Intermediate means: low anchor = 5.08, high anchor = 6.05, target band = 5.71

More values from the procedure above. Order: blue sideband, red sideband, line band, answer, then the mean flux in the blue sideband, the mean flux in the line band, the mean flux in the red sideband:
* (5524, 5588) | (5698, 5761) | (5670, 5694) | 0.0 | 5.63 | 6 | 6.13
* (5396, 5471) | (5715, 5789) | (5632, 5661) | -1.6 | 4.98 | 6.1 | 6.19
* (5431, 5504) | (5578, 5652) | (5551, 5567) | -1.2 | 5.13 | 5.87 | 5.69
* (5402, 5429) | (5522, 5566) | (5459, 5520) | 1.6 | 5.02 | 5.23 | 5.64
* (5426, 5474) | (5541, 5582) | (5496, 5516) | 0.0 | 5.05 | 5.38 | 5.71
